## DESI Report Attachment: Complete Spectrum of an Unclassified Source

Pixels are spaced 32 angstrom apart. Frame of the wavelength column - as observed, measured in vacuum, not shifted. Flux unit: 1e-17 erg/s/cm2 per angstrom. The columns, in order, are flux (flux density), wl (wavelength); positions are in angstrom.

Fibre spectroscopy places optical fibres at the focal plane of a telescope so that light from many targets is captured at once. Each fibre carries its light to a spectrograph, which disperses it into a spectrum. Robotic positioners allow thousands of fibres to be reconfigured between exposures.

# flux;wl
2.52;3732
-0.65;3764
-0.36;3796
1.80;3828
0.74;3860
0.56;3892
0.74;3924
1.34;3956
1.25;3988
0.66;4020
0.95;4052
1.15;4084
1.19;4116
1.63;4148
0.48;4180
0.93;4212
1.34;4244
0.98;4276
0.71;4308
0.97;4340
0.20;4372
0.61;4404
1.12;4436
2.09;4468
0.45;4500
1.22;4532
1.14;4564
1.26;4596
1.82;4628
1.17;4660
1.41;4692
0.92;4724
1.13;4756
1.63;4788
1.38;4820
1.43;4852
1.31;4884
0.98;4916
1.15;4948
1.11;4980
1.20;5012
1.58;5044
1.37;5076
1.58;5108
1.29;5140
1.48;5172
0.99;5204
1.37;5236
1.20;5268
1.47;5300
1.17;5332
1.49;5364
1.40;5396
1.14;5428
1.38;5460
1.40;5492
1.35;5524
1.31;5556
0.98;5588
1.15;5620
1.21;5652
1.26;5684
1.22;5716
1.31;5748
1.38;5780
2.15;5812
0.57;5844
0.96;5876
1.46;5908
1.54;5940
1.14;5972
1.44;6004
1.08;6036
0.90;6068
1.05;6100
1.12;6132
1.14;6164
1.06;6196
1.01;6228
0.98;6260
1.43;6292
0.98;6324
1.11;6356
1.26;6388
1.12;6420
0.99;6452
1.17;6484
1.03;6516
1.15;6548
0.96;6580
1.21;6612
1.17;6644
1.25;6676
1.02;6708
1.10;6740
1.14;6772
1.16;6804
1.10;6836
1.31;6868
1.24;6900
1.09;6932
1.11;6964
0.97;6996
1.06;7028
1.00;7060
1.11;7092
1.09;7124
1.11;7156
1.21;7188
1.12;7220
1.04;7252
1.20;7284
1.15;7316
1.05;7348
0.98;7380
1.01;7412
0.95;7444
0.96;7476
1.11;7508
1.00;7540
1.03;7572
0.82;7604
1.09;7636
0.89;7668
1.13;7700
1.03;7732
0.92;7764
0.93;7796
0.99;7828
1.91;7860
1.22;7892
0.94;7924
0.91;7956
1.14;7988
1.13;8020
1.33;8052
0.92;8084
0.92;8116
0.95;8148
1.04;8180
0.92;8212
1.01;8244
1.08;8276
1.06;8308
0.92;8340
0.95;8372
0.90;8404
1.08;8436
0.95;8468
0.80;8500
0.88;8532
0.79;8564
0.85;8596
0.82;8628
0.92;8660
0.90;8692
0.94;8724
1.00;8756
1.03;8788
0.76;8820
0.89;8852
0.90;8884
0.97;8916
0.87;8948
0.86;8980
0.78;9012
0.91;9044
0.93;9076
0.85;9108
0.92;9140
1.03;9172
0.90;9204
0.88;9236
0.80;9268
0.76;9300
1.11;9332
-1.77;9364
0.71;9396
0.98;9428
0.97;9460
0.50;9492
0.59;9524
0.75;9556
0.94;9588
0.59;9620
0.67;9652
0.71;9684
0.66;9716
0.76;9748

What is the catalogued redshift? 0.198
